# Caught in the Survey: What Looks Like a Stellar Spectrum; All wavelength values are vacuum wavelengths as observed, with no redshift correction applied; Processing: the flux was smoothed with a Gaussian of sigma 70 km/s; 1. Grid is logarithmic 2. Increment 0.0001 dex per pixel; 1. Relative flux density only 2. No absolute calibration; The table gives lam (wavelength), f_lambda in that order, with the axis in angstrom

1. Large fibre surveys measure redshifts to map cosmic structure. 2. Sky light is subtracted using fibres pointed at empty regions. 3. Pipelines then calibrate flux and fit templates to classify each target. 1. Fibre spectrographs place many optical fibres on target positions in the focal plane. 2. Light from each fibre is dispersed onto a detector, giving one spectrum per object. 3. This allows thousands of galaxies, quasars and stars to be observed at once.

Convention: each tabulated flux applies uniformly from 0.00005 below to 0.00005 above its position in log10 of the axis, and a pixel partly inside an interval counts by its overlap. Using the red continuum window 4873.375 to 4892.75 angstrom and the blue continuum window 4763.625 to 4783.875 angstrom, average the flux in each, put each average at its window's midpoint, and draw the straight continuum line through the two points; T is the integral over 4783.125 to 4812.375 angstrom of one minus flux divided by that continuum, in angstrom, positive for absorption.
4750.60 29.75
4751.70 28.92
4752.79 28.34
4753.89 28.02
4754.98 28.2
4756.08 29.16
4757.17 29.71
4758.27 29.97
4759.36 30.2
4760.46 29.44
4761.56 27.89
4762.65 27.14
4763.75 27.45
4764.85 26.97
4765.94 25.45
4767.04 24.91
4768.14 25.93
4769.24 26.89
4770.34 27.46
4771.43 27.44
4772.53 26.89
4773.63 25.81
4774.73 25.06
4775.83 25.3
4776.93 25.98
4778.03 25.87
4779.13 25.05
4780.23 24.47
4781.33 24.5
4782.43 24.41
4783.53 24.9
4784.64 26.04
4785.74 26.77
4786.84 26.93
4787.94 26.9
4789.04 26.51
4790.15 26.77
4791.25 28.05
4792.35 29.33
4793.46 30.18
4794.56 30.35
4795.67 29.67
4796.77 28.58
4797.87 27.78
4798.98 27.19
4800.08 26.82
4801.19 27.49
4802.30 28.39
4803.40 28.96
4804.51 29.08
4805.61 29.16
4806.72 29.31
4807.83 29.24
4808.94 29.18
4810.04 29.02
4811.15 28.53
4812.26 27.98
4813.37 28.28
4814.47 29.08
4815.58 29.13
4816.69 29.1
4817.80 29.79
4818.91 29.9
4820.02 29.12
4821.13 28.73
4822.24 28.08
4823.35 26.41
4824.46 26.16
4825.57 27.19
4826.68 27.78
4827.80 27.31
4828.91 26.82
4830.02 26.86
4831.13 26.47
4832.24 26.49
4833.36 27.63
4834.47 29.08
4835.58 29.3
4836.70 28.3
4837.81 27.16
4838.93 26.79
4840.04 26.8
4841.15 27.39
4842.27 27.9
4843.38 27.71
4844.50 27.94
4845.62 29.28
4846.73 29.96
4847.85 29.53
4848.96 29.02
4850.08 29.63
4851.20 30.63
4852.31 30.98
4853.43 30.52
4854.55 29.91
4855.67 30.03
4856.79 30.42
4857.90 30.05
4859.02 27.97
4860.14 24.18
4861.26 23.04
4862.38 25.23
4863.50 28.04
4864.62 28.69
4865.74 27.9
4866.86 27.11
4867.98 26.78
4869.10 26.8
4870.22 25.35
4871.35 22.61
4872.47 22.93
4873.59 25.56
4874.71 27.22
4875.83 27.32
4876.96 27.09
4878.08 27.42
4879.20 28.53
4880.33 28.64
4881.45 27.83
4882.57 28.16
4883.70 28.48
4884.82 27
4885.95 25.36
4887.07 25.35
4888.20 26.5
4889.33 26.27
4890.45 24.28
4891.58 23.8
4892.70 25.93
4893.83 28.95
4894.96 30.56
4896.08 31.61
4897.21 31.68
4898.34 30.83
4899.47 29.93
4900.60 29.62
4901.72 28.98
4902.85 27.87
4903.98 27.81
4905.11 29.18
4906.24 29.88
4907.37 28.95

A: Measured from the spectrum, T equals -2.4 angstrom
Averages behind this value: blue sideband 25.8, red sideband 26.8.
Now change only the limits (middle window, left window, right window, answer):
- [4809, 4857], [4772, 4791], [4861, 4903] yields -3.4 angstrom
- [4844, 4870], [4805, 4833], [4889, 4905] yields 0.0 angstrom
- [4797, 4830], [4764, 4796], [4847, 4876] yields -1.6 angstrom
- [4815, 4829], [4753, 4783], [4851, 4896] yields -0.6 angstrom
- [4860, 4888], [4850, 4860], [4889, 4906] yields 2.6 angstrom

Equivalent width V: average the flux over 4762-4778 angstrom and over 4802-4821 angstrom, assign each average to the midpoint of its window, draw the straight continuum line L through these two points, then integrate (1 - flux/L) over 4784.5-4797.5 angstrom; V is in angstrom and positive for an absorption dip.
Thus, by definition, -0.2 angstrom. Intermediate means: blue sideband 26.3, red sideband 29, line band 28.1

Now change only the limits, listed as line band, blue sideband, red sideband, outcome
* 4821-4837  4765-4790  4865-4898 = -0.60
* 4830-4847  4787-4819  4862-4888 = -0.08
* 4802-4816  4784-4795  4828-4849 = -0.55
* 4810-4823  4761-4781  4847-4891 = -1.01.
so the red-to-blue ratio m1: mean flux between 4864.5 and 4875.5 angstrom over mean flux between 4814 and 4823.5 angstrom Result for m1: 0.9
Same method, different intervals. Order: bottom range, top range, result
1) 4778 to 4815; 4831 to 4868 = 1.02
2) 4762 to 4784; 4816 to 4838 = 1.08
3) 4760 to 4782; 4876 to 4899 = 1.05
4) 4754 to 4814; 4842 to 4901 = 1.01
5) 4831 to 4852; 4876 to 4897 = 0.97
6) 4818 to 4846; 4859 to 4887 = 0.96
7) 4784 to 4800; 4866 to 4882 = 0.95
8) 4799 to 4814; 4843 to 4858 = 1.04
